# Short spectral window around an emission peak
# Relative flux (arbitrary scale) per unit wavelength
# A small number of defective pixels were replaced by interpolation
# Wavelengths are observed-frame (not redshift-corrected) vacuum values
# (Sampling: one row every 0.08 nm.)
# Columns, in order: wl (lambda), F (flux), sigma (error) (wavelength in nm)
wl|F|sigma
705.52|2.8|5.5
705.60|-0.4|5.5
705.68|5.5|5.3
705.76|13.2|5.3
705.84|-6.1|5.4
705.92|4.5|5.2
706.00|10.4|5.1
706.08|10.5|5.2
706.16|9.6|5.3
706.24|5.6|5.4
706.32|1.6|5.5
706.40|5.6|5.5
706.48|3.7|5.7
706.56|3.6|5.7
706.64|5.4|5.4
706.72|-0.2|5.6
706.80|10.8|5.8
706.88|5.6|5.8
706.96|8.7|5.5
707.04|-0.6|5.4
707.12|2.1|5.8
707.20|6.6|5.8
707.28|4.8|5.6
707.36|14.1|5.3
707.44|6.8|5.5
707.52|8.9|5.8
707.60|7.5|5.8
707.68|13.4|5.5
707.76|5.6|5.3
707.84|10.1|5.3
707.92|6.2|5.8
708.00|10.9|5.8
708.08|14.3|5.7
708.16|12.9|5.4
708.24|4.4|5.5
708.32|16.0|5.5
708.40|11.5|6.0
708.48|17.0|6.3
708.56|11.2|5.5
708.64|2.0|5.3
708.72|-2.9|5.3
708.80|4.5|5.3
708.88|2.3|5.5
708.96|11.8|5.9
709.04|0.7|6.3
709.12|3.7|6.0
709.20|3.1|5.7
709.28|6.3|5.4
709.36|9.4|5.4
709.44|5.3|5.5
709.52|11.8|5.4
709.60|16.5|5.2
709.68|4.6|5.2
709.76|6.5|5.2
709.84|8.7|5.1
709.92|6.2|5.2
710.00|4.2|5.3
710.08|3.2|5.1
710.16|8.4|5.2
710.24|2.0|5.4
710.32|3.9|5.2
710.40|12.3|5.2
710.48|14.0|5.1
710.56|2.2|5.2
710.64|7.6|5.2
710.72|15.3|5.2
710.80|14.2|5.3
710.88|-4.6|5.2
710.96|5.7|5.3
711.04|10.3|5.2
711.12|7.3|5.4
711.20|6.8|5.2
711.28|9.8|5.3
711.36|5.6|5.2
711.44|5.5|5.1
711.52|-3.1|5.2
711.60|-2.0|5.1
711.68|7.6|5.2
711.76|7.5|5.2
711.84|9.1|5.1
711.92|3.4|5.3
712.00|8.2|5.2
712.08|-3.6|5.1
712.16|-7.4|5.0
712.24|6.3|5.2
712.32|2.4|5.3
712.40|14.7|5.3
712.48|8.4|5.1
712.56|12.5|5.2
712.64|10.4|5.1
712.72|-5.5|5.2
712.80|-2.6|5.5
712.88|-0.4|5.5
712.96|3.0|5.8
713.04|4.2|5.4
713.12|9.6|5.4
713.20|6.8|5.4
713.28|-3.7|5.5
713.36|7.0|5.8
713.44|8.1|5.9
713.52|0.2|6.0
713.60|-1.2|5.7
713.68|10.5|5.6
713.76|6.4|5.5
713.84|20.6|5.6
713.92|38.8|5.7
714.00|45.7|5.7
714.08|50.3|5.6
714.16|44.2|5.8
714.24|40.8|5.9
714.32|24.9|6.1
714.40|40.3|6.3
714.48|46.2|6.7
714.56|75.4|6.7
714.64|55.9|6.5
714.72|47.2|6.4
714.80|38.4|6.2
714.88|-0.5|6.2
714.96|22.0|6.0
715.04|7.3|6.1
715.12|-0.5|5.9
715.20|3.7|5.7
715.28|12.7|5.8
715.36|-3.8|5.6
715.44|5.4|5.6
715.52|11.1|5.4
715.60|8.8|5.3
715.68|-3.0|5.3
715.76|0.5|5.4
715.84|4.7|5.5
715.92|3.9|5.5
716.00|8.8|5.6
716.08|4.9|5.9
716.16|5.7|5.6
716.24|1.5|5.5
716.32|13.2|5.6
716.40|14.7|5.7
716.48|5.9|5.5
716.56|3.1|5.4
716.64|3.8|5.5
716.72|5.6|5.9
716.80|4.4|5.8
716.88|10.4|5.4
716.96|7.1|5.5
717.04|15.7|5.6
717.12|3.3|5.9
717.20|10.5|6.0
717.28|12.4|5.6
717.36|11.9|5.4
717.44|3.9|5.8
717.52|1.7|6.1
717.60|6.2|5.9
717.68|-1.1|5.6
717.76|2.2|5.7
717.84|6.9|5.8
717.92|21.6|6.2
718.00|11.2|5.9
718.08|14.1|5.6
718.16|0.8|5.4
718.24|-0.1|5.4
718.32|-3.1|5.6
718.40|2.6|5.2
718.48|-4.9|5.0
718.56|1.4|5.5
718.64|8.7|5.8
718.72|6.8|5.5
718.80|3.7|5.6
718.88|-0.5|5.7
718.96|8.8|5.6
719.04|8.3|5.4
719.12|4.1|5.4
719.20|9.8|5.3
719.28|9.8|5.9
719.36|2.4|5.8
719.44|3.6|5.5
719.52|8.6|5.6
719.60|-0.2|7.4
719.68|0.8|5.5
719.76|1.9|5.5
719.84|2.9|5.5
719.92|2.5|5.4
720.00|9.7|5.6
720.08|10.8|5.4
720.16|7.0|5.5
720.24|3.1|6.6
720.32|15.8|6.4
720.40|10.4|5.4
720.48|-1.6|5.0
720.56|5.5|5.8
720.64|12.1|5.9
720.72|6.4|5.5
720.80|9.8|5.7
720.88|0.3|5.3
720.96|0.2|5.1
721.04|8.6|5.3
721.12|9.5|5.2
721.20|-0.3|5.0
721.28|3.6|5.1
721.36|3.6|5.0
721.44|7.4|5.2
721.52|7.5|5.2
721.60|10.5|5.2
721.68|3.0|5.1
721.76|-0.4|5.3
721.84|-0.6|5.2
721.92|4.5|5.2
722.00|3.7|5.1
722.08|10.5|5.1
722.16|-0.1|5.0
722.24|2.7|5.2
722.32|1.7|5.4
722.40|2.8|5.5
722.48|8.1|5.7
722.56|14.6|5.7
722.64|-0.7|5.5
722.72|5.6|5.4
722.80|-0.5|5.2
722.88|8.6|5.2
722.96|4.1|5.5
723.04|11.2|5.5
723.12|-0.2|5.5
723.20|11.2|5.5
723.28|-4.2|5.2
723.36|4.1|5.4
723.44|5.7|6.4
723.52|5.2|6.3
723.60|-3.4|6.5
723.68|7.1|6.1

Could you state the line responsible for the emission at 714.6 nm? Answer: [O II]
